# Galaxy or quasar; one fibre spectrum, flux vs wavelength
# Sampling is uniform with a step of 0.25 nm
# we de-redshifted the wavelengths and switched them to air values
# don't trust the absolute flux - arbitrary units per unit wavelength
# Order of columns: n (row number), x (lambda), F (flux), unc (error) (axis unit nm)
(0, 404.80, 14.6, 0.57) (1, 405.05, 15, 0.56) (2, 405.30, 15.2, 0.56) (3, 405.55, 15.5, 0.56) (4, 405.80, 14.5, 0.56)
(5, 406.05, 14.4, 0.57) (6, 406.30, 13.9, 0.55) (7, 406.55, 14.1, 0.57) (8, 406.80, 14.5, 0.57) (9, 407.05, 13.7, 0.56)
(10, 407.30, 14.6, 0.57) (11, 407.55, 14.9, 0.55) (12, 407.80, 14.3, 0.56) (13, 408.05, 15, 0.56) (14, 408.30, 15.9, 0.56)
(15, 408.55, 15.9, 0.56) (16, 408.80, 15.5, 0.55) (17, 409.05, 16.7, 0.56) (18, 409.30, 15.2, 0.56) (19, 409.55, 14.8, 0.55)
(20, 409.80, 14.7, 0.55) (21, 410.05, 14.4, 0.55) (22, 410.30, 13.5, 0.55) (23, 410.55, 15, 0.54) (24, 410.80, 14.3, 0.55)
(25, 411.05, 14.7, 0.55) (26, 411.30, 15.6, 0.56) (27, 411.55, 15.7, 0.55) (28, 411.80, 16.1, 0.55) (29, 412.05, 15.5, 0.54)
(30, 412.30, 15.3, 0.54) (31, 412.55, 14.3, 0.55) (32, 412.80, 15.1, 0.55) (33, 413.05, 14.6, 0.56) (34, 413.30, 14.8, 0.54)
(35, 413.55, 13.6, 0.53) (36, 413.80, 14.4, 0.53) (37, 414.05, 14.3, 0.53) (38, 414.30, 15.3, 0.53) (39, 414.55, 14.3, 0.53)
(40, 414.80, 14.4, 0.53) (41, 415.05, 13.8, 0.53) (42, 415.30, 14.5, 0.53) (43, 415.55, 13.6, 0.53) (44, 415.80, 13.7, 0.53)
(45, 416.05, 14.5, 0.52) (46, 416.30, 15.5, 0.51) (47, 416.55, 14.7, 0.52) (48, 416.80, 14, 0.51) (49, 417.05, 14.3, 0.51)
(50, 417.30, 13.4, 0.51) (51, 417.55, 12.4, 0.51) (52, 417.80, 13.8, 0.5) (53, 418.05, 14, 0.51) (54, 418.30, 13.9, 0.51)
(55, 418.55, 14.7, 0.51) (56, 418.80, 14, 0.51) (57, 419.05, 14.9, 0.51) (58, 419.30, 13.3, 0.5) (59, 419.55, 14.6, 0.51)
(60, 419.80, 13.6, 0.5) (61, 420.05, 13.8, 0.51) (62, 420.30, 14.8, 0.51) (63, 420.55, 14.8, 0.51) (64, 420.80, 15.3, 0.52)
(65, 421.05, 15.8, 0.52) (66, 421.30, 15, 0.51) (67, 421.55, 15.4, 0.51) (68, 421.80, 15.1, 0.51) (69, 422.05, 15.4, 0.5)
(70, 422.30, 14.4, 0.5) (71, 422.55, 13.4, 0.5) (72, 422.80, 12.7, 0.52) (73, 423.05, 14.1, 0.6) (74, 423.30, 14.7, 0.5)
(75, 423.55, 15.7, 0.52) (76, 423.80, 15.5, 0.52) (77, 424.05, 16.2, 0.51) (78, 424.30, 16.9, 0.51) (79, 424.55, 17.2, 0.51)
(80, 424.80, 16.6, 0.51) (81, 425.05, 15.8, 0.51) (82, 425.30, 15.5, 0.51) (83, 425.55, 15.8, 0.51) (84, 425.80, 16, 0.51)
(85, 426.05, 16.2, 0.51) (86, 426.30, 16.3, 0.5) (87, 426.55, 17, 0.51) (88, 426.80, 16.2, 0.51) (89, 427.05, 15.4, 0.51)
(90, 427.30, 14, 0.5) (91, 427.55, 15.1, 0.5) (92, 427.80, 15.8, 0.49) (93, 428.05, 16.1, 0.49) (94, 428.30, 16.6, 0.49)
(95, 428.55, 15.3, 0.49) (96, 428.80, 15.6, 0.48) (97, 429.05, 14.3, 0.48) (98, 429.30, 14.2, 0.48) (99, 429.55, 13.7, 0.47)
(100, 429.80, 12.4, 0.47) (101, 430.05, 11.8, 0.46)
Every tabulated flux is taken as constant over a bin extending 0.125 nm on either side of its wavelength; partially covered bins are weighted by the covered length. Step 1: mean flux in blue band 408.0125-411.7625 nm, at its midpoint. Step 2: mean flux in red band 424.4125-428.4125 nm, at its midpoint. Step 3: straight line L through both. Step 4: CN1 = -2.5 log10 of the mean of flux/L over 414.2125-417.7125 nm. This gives 0.10 mag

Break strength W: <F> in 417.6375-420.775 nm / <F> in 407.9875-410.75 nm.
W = 0.94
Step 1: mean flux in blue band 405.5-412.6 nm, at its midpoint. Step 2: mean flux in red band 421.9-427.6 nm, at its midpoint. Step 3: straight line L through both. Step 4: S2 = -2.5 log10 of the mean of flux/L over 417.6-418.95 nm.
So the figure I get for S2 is 0.093 mag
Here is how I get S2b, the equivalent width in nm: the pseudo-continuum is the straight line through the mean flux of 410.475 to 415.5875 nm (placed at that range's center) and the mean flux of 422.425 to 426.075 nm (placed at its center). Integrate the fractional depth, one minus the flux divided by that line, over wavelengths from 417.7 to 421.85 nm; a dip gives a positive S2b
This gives 0.18 nm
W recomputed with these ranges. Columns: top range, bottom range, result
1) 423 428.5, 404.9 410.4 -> 1.07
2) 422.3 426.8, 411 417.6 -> 1.07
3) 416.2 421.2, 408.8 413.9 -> 0.96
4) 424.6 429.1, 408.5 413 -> 1.05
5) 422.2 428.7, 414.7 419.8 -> 1.10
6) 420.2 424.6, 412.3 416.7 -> 1.04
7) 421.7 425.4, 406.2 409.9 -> 1.02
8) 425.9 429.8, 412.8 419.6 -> 1.08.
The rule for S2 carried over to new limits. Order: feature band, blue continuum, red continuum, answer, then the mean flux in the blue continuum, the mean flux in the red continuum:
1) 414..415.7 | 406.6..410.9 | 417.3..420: 0.00 mag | 14.9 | 13.9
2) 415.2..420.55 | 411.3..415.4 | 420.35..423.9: 0.05 mag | 14.8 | 14.8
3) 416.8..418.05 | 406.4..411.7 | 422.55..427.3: 0.13 mag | 14.9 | 15.7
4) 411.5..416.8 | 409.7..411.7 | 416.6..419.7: -0.02 mag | 14.8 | 14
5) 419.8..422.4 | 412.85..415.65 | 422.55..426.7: 0.02 mag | 14.4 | 15.7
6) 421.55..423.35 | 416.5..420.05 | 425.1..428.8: 0.04 mag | 14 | 15.8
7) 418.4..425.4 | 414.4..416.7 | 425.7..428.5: 0.02 mag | 14.3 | 15.9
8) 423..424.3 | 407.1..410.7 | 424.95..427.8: 0.01 mag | 15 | 15.8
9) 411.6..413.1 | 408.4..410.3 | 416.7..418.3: -0.04 mag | 15.2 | 13.7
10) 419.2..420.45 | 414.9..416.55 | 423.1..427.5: 0.07 mag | 14.3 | 15.9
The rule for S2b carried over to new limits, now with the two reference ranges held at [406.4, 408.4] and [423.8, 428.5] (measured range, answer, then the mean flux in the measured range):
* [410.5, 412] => -0.04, 15.3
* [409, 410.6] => 0.00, 14.8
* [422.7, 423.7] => 0.09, 14.4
